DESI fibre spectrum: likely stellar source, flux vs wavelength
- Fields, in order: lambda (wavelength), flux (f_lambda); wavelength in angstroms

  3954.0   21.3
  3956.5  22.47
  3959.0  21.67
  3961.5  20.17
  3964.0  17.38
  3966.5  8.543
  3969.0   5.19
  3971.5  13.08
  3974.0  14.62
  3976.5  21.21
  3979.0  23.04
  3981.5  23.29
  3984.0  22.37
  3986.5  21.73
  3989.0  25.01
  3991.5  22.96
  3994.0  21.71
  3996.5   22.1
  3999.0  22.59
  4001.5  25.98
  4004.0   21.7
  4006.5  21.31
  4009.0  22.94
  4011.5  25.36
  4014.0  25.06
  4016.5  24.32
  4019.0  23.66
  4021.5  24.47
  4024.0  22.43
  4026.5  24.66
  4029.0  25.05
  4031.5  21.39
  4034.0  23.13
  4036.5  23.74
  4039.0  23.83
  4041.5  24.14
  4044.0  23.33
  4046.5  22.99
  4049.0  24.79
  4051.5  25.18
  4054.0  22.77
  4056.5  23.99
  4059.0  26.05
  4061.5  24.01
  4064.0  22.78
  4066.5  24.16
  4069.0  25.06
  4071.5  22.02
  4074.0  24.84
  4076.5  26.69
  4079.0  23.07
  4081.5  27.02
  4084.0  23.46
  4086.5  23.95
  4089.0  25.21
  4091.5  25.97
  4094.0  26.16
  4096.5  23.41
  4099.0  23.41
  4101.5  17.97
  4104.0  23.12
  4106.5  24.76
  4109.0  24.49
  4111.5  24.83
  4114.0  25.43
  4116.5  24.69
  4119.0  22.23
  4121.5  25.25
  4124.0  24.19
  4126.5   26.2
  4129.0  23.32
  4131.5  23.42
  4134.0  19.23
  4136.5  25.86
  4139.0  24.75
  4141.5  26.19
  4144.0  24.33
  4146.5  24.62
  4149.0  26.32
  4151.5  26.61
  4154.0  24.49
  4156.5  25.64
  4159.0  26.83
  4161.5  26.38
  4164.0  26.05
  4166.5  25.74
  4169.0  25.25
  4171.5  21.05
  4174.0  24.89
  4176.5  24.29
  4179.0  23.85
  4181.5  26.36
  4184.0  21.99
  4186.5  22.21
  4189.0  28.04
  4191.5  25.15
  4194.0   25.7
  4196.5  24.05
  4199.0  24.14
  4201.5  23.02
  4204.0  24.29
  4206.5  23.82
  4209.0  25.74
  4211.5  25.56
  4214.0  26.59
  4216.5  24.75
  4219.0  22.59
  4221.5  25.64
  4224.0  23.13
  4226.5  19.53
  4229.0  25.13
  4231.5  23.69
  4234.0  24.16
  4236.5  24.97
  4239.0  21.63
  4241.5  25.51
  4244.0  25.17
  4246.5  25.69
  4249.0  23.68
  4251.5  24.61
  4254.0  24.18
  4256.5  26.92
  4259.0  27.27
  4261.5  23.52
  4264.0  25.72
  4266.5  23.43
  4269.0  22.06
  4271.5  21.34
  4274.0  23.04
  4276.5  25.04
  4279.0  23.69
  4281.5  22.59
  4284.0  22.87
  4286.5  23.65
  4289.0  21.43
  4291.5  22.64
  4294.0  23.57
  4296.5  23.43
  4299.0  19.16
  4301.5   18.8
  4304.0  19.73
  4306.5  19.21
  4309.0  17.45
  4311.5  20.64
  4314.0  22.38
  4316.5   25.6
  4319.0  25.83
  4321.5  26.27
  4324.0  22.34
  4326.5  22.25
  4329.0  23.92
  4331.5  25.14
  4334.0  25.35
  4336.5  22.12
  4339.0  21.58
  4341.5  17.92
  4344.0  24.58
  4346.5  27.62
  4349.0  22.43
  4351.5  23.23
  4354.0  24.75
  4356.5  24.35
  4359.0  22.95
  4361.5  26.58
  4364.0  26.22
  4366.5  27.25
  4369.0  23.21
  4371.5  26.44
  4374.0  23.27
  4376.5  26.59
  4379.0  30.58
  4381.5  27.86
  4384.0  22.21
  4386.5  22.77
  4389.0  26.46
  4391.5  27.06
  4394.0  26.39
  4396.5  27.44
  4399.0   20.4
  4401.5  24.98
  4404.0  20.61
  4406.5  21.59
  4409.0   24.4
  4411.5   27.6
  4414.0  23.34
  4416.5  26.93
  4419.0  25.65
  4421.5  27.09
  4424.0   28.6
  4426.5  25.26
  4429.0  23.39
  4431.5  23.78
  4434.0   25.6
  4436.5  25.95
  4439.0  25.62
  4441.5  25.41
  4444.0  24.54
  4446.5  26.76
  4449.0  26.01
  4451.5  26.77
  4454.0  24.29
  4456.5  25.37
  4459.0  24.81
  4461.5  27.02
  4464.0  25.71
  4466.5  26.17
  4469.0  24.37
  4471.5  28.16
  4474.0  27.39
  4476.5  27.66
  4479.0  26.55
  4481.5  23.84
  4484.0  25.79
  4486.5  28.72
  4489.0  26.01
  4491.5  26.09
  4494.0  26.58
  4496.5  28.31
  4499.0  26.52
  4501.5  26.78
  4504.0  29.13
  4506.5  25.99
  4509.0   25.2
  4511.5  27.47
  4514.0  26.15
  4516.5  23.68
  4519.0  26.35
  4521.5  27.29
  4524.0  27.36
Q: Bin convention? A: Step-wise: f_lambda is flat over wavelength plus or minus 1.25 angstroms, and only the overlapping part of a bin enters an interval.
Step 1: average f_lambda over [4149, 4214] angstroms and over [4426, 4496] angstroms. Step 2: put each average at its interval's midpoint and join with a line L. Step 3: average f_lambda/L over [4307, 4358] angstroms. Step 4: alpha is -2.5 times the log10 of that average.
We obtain 0.10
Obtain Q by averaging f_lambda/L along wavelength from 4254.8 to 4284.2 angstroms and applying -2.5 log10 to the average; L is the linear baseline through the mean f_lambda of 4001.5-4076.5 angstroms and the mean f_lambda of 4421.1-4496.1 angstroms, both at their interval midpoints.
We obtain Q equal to 0.05 mag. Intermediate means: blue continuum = 23.8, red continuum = 26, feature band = 24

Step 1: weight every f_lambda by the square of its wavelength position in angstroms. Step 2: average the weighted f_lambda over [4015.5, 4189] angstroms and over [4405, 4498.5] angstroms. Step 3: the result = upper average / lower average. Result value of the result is 1.3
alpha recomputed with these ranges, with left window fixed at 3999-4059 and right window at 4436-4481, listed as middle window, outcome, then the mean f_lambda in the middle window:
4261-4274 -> 0.08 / 23.2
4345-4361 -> 0.05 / 24.3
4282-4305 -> 0.16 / 21.7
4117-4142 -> 0.01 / 24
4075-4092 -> -0.04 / 25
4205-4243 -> 0.03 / 24.2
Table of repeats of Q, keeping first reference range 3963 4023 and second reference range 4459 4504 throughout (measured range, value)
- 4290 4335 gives 0.102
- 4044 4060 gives -0.126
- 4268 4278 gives 0.057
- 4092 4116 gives -0.080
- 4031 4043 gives -0.097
